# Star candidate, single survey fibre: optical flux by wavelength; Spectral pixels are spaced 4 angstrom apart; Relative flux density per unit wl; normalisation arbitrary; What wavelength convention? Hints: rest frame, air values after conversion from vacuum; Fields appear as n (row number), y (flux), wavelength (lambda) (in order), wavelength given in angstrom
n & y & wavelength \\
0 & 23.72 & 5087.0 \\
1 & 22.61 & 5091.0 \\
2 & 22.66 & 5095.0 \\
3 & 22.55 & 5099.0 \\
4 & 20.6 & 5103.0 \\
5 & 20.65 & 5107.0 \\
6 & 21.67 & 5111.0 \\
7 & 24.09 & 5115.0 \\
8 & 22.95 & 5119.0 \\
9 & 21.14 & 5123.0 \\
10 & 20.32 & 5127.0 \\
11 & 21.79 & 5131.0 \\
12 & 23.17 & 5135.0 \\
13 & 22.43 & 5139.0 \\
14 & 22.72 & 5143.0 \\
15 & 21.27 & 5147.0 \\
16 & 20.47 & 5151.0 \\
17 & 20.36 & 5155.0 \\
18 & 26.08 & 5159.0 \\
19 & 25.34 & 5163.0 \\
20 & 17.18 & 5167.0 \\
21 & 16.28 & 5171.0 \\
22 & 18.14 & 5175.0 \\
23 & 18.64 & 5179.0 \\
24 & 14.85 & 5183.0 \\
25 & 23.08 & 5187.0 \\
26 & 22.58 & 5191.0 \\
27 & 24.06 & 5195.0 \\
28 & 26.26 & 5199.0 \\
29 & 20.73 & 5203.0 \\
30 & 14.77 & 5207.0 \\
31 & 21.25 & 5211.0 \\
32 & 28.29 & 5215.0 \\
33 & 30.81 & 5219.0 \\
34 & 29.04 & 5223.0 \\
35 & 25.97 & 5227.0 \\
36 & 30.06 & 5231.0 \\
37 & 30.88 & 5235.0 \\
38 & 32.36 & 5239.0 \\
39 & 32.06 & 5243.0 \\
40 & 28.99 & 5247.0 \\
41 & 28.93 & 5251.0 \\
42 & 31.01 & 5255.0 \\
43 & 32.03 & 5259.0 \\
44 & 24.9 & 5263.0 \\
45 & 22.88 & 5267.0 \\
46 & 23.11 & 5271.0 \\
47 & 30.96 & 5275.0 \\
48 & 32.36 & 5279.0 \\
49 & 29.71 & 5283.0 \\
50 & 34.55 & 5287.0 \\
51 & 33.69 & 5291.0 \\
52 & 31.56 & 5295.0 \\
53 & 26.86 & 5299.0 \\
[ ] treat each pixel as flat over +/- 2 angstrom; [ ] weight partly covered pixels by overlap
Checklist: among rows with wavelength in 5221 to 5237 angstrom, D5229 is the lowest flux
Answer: 25.97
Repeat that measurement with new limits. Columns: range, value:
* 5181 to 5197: 14.85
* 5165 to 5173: 16.28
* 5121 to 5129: 20.32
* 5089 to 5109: 20.6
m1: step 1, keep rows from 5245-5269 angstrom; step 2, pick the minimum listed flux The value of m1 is 22.88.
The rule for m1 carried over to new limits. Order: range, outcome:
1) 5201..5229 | 14.77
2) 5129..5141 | 21.79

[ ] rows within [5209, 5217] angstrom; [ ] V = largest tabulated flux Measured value 28.29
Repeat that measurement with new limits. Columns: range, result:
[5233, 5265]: 32.36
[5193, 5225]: 30.81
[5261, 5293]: 34.55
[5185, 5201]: 26.26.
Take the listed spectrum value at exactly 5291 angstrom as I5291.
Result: 33.69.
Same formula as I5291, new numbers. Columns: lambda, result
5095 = 22.66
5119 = 22.95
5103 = 20.6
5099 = 22.55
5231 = 30.06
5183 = 14.85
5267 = 22.88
